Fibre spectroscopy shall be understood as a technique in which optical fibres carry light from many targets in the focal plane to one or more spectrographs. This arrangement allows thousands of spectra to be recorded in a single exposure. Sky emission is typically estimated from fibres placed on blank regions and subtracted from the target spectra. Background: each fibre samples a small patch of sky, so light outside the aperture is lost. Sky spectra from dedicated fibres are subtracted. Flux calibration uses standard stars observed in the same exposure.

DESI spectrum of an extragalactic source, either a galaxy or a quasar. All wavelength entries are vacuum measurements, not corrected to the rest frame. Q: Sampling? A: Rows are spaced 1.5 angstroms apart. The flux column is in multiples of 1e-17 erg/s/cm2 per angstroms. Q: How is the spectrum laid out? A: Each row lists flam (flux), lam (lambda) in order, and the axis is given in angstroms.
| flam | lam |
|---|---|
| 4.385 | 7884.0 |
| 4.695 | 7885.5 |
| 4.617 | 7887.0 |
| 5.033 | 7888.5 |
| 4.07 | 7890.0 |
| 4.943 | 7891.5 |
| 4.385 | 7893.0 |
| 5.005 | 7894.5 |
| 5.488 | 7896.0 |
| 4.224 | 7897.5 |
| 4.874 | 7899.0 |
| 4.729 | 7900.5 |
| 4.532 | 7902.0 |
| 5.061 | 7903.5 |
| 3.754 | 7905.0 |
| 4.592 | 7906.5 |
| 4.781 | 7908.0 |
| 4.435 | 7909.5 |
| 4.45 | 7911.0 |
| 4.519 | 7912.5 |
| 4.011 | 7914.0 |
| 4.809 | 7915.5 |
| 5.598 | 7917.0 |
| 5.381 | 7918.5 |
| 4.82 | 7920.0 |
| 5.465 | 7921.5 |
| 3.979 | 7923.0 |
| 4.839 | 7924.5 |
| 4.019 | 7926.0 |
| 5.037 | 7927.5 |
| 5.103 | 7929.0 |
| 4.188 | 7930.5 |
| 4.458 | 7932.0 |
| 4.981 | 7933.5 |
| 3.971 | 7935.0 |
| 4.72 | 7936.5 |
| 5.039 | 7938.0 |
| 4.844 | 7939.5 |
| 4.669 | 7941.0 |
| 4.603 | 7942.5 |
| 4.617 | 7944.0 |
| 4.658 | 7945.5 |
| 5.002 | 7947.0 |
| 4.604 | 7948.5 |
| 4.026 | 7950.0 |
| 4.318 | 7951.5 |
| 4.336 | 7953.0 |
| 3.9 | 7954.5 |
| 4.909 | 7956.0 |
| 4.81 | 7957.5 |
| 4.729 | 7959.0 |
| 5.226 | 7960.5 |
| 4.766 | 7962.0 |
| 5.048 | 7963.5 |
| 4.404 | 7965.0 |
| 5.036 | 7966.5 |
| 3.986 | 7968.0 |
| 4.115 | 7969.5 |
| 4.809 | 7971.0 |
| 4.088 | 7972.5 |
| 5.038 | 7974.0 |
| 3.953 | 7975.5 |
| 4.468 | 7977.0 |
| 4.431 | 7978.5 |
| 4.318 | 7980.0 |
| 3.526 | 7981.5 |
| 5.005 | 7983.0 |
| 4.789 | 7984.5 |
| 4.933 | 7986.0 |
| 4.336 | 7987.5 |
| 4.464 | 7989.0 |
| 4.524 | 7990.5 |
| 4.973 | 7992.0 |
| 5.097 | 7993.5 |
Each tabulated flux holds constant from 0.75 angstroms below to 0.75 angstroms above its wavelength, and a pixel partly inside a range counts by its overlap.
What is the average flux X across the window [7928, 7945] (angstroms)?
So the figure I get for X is 4.66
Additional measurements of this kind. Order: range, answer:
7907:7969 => 4.66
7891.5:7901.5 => 4.79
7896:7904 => 4.75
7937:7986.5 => 4.57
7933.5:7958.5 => 4.58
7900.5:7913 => 4.53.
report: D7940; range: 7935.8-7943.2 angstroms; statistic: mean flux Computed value 4.78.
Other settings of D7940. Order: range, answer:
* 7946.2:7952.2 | 4.49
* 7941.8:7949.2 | 4.7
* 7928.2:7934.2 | 4.68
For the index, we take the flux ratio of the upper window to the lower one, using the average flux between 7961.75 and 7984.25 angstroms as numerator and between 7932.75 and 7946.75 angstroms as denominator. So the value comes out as 0.95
